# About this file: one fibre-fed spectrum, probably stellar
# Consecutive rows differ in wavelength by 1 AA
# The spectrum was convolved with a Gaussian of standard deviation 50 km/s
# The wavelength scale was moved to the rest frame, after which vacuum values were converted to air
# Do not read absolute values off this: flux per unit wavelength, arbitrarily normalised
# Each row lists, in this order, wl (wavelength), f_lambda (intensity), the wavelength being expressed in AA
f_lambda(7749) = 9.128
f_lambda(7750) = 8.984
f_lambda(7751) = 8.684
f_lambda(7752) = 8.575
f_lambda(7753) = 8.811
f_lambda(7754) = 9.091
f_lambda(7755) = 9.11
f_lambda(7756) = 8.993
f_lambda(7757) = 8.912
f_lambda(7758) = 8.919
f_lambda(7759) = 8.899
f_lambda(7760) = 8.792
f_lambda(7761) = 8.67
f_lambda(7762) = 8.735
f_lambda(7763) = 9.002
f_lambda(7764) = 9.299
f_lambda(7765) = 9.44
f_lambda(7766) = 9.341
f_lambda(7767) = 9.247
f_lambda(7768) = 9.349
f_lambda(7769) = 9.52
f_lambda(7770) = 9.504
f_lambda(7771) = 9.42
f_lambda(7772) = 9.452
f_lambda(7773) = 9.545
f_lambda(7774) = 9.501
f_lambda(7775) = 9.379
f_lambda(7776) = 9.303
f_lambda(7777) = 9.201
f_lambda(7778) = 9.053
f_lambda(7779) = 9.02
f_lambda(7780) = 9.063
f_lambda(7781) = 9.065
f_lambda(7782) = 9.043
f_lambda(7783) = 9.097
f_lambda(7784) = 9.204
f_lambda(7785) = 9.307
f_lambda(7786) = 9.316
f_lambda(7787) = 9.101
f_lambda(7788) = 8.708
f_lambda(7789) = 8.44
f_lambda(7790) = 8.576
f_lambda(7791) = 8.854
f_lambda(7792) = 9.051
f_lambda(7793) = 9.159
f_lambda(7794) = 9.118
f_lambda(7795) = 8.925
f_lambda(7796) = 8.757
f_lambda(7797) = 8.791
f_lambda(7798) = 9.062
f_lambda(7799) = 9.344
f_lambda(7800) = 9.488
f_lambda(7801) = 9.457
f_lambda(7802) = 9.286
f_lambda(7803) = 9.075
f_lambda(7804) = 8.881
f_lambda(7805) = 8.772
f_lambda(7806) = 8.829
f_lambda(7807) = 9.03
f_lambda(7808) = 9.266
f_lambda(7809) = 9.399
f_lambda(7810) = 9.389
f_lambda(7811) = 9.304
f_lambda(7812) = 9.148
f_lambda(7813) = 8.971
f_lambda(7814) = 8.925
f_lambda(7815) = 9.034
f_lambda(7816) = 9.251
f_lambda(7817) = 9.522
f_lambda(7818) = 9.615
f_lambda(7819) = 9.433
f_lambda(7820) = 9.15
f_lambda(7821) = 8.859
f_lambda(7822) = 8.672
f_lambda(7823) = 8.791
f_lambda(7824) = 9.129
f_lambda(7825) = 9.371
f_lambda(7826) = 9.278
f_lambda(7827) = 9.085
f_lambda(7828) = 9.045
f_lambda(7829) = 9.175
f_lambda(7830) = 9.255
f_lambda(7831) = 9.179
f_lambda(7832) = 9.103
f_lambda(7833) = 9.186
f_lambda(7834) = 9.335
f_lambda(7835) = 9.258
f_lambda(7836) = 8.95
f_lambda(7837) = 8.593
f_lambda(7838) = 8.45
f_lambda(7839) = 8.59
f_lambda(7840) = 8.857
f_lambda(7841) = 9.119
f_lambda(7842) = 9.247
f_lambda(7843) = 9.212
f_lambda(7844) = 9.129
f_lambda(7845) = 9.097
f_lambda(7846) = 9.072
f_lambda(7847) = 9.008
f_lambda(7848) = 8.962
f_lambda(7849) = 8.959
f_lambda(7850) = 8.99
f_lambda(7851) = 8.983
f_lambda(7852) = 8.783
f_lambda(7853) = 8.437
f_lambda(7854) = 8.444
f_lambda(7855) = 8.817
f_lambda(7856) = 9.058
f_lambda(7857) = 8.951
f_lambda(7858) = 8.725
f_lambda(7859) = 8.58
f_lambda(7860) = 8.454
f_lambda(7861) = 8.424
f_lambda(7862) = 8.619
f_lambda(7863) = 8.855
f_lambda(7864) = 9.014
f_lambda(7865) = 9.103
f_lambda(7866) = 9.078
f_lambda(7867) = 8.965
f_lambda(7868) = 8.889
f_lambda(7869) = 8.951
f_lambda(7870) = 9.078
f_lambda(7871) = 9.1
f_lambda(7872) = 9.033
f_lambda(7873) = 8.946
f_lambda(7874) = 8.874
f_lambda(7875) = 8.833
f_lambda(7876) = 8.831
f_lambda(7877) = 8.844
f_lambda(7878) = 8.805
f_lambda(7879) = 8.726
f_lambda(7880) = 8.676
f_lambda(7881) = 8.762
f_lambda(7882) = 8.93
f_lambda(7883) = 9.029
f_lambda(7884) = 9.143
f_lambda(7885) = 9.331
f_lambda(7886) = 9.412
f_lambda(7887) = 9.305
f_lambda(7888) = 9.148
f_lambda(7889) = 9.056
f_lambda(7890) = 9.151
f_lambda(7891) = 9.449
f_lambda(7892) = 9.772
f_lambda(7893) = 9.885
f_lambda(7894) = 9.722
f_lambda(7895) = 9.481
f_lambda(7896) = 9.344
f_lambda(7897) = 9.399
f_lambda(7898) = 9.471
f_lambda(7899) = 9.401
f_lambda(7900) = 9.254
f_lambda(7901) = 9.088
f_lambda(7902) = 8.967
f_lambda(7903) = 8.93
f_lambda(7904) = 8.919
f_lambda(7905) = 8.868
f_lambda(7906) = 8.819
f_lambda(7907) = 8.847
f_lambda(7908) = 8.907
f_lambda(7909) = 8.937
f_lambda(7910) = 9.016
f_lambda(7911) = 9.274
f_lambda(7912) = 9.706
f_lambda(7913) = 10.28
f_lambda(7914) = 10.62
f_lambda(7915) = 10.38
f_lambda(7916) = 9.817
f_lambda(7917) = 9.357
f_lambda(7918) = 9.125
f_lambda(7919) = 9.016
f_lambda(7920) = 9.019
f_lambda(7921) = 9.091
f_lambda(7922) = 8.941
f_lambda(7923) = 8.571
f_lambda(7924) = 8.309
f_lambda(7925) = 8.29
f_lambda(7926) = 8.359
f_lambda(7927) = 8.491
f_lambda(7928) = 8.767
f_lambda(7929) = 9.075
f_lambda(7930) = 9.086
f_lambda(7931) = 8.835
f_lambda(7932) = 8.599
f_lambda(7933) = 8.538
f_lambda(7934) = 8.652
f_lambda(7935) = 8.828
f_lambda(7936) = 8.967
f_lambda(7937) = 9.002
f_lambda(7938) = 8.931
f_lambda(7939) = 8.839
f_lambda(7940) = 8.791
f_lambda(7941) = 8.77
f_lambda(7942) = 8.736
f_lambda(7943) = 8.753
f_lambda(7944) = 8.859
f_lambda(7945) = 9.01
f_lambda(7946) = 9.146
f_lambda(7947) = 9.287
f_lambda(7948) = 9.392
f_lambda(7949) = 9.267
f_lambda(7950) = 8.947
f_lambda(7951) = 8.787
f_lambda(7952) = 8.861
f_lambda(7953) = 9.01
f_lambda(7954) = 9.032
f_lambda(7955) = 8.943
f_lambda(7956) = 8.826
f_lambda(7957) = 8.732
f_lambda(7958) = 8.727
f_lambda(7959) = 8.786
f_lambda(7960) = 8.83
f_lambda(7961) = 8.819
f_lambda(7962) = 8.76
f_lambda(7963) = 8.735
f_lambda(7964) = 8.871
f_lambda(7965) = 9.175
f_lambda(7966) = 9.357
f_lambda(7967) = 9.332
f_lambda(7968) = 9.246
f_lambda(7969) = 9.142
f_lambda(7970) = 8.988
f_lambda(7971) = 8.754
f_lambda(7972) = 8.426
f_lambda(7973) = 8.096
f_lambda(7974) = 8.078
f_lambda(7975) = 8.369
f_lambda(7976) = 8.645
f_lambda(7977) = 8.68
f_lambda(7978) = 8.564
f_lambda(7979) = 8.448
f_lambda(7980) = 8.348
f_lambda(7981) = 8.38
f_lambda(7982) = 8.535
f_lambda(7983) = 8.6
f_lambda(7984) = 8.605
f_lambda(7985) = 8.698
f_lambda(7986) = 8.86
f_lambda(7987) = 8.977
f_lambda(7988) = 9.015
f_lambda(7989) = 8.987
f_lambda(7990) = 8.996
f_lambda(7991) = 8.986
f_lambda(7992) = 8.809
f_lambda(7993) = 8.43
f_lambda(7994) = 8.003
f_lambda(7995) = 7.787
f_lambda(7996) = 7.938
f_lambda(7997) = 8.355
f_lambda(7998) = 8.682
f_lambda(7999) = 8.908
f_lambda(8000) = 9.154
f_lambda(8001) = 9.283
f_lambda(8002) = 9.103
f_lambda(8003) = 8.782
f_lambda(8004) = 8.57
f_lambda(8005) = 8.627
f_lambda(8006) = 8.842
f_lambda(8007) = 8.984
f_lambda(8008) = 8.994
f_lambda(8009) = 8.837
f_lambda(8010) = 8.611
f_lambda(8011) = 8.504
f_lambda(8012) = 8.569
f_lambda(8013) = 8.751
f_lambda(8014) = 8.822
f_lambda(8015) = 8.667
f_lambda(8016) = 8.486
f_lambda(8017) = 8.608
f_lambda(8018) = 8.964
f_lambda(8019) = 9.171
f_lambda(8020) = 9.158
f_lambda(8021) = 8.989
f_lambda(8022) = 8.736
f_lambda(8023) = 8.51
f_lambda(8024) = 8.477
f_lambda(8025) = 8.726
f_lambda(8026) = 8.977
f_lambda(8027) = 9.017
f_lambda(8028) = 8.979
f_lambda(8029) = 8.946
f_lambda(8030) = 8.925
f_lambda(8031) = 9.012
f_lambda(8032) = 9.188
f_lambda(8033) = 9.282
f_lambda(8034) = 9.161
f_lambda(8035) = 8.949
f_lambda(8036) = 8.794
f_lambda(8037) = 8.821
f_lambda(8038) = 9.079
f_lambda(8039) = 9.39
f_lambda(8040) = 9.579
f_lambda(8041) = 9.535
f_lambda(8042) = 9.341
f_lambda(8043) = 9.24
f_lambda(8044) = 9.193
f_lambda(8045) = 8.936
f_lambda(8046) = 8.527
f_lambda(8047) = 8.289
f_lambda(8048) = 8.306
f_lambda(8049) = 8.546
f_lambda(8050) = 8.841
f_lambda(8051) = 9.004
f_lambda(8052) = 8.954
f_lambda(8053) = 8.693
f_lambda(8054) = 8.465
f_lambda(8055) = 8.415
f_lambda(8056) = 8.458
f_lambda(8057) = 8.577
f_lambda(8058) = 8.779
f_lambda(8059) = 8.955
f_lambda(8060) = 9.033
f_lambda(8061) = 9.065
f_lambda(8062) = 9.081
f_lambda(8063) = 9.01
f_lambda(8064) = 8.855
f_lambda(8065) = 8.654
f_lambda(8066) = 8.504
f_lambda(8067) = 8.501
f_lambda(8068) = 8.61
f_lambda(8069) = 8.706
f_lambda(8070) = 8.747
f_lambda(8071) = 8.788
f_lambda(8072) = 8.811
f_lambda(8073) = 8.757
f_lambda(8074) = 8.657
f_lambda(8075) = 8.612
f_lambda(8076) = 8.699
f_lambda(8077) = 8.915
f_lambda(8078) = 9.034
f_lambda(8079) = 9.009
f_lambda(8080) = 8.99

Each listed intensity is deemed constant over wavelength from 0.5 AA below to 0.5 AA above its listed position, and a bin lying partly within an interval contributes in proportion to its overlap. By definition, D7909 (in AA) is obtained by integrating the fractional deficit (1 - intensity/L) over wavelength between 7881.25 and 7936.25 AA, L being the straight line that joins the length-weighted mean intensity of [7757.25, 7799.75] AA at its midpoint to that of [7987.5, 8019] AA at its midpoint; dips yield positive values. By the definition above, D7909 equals -1.6 AA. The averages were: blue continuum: 9.11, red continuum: 8.72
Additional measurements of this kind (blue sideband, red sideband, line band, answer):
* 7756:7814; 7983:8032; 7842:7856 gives 0.1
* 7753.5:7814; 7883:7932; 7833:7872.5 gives 1.1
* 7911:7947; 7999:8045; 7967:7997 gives 1.2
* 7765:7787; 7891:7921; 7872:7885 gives 0.6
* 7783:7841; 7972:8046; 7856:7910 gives -0.4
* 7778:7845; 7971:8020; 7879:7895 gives -0.6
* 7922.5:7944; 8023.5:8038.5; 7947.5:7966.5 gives -0.3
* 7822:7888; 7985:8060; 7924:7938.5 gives 0.3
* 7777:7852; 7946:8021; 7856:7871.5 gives 0.2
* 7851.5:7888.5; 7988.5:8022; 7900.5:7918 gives -1.0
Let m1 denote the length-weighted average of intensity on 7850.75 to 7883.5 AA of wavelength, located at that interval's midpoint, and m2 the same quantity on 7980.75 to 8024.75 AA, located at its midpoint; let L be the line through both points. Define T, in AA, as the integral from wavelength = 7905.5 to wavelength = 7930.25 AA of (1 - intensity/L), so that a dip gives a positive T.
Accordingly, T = -0.93 AA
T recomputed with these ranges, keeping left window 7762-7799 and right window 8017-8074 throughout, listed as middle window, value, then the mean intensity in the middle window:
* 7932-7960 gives 0.2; 8.9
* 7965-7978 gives 0.3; 8.77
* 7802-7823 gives 0.0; 9.12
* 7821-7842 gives 0.2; 9.02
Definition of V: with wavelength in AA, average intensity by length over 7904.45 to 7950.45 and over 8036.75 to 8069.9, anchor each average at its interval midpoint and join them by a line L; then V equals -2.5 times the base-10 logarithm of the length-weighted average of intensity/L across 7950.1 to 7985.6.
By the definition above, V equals 0.027 mag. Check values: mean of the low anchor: 9.02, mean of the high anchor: 8.85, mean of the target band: 8.75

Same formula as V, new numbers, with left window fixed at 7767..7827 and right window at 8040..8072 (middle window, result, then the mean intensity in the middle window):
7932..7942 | 0.02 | 8.8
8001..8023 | 0.01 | 8.8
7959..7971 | -0.01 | 9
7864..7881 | 0.02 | 8.92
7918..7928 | 0.03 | 8.7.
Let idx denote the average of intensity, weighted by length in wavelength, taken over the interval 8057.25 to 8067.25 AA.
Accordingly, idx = 8.85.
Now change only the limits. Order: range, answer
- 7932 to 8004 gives 8.79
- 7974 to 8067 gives 8.79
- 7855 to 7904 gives 9.06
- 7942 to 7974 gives 8.92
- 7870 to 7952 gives 9.07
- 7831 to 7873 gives 8.92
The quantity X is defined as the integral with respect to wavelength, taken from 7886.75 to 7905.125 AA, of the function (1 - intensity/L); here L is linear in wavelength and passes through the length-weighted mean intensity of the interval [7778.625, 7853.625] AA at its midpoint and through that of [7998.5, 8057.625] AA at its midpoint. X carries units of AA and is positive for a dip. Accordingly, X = -0.6 AA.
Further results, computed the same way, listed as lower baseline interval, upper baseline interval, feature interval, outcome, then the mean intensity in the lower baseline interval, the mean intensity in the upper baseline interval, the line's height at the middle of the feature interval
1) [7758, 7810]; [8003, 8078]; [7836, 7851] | 0.2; 9.12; 8.84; 9.05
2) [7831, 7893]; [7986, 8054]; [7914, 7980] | 0.1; 8.97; 8.84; 8.9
